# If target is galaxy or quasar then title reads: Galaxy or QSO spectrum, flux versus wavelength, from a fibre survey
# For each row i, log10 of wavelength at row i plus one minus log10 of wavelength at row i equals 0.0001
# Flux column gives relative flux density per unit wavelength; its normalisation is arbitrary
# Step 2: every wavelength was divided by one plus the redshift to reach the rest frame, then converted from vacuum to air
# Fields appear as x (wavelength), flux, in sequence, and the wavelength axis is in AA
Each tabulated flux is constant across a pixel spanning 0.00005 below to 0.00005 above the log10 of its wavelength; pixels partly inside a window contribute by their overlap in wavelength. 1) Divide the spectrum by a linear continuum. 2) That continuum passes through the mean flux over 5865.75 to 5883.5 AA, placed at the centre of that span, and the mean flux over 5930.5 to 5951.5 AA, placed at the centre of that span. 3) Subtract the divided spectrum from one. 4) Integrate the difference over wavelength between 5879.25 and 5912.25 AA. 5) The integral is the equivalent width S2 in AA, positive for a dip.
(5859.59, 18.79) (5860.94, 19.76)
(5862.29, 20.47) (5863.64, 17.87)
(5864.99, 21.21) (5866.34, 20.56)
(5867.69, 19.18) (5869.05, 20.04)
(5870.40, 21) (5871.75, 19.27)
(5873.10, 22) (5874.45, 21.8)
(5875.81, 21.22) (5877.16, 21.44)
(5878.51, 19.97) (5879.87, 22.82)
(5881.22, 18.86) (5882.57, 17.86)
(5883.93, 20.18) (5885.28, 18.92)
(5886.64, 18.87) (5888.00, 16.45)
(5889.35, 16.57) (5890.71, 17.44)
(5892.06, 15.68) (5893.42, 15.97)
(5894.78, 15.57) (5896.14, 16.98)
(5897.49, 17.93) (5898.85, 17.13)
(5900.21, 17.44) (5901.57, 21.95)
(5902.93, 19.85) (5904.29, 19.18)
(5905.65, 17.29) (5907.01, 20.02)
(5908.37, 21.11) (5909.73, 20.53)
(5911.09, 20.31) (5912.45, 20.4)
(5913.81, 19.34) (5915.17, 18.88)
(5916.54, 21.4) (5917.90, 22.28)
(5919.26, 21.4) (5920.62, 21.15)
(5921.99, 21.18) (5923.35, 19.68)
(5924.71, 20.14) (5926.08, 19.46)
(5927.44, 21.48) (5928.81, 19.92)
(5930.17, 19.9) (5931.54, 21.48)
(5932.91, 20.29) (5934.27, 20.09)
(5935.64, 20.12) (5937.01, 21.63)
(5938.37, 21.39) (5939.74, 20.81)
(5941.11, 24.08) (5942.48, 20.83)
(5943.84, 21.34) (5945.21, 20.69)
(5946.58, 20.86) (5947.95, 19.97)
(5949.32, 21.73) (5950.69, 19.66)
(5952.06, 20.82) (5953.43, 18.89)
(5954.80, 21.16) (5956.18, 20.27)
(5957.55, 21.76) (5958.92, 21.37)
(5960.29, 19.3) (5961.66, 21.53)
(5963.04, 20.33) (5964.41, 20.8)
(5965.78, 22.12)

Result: 3.30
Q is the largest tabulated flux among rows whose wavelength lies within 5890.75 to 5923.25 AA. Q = 22.28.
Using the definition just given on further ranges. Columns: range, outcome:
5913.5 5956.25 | 24.08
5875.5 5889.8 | 22.82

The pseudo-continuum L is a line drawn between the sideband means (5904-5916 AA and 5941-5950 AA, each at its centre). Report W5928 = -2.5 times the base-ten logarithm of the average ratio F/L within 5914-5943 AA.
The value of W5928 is -0.02 mag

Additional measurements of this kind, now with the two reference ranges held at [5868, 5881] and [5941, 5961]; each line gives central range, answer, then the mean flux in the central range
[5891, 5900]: 0.25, 16.6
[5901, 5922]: 0.03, 20.4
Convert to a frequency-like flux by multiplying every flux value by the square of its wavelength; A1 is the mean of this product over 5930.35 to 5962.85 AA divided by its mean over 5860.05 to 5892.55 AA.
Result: 1.09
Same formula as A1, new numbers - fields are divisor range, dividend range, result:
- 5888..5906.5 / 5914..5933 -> 1.18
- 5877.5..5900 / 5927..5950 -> 1.19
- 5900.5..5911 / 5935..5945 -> 1.09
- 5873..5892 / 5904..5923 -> 1.06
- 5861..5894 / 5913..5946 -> 1.09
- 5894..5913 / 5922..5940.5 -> 1.09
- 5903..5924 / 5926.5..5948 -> 1.04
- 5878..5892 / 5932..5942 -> 1.16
